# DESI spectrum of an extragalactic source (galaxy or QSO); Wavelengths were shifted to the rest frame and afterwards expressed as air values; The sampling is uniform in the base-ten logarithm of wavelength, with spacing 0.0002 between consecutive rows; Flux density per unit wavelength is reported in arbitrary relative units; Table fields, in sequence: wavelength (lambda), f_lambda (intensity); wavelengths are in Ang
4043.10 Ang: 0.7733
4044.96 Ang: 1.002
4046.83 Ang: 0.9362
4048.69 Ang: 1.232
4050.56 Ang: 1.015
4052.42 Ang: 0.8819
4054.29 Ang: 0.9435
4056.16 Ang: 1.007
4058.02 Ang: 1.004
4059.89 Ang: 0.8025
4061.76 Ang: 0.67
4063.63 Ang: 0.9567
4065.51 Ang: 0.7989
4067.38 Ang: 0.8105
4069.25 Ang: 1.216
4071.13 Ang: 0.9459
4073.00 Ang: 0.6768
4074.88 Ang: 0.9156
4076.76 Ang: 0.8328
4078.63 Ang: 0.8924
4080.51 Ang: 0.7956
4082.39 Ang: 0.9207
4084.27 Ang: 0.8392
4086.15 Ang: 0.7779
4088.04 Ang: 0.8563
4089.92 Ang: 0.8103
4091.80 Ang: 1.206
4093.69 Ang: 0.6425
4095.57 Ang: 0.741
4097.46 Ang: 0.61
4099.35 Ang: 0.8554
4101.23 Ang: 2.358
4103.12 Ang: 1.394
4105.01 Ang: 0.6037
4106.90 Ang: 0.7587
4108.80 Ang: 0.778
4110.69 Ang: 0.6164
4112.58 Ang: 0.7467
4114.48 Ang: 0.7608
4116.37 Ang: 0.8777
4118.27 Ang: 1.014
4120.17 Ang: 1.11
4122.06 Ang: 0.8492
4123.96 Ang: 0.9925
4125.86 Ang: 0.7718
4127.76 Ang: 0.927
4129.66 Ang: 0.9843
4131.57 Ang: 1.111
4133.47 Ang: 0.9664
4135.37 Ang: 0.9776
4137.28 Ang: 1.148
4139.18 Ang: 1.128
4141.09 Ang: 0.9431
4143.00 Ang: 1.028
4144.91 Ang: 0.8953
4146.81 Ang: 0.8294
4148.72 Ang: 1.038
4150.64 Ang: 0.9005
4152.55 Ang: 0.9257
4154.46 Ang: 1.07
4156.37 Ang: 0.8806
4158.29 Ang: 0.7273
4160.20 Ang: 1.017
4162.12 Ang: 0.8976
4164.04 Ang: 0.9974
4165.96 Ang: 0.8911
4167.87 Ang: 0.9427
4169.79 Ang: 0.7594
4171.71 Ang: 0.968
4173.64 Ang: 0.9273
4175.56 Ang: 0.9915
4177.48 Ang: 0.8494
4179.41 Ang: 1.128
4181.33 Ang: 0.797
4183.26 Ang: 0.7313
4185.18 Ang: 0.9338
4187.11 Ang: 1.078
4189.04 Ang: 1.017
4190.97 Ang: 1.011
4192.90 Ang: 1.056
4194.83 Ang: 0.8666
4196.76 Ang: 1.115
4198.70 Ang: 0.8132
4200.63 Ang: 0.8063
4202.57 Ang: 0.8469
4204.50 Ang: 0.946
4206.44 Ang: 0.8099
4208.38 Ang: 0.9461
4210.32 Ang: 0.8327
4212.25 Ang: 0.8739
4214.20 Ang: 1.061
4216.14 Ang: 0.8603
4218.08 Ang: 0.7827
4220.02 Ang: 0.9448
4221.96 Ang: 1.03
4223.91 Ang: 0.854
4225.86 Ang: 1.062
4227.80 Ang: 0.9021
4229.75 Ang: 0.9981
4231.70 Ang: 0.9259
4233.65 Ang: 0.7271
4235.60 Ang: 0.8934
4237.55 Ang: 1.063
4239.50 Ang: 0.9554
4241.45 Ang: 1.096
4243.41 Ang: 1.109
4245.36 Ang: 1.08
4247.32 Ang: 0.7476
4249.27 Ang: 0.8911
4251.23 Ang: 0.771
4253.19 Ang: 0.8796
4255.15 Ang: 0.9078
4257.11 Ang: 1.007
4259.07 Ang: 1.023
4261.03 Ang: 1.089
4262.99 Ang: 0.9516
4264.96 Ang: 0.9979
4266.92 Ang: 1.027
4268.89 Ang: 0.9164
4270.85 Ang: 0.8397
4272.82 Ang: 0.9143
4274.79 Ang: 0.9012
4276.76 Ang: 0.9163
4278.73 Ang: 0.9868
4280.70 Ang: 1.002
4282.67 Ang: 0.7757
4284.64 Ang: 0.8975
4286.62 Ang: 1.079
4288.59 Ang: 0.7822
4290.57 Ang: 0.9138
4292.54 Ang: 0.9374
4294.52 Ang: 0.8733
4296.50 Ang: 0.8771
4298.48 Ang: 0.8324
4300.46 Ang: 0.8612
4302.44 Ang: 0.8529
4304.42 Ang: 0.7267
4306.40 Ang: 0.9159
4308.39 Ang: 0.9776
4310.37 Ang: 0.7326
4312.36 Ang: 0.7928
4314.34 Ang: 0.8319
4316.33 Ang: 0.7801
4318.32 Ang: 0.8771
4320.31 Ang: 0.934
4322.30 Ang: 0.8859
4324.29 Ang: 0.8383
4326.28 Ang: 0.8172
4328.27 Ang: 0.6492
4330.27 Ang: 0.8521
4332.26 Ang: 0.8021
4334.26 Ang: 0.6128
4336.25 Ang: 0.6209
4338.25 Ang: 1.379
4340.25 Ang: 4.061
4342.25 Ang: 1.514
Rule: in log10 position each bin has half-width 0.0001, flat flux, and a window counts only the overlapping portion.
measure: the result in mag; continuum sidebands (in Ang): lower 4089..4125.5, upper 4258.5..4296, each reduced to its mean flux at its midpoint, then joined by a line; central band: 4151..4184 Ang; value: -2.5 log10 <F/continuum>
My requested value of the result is 0.023 mag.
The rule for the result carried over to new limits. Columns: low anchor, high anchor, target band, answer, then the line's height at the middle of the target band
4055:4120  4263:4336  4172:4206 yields -0.06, 0.883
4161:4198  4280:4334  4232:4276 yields -0.06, 0.89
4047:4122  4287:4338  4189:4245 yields -0.09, 0.868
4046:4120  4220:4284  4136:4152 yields -0.07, 0.924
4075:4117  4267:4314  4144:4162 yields -0.03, 0.892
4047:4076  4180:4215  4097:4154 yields -0.05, 0.923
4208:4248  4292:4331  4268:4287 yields -0.04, 0.882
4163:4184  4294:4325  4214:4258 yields -0.06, 0.882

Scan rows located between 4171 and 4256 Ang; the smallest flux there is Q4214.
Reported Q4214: 0.7271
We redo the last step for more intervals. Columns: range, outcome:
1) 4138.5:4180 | 0.7273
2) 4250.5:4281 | 0.771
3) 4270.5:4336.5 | 0.6128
